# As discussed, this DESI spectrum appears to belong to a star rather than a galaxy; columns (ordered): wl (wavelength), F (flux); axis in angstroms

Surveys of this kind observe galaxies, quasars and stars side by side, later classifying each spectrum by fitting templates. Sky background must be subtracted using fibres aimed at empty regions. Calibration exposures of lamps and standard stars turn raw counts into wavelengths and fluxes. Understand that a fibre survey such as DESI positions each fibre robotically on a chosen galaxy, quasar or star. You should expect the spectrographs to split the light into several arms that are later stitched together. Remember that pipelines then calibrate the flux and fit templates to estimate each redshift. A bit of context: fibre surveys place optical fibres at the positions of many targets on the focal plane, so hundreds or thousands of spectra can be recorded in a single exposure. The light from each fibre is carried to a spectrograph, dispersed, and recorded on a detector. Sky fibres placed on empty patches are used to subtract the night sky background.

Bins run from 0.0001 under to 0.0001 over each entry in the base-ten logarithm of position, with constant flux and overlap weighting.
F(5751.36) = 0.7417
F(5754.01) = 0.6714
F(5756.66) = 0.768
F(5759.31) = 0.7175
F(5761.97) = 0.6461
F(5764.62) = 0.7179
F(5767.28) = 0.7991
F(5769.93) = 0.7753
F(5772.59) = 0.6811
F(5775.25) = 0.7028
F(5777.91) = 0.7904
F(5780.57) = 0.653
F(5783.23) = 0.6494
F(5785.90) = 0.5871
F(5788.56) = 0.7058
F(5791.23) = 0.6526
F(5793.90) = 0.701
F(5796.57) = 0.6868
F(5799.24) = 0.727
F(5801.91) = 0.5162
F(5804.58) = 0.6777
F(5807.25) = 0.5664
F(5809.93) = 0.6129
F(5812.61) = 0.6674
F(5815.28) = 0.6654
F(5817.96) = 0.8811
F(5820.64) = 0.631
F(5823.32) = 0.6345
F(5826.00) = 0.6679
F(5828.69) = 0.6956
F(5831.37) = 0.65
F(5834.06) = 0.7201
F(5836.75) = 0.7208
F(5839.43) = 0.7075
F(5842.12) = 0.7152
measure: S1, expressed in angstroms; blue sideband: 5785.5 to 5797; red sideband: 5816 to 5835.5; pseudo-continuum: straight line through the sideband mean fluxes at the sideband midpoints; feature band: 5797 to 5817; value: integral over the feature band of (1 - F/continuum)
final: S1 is 1.2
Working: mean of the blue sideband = 0.671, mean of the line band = 0.641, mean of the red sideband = 0.696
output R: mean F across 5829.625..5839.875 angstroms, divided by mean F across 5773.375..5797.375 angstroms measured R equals 1.03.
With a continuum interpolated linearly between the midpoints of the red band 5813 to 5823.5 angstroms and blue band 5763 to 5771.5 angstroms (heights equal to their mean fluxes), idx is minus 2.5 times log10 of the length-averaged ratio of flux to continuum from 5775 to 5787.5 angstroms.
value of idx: 0.106 mag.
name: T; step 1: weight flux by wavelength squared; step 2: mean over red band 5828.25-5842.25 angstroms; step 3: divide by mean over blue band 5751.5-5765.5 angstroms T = 1.02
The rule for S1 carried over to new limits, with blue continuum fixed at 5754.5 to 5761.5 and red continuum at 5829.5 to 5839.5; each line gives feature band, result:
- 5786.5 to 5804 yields 1.2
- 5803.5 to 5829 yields 1.3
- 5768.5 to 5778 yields -0.2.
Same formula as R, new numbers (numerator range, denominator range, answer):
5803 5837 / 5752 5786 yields 0.95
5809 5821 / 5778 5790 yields 1.05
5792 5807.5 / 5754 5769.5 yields 0.90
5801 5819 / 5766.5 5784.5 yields 0.91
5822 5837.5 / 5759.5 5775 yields 0.94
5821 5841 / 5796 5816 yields 1.07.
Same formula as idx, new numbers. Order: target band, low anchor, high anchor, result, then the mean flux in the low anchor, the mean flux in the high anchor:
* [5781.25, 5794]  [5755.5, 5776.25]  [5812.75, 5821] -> 0.11 mag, 0.726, 0.729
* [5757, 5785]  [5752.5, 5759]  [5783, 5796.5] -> -0.03 mag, 0.72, 0.662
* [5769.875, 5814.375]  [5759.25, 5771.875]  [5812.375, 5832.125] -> 0.07 mag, 0.73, 0.689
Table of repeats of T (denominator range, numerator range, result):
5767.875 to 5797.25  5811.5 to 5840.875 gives 1.02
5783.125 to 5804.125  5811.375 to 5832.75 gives 1.06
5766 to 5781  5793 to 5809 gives 0.88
